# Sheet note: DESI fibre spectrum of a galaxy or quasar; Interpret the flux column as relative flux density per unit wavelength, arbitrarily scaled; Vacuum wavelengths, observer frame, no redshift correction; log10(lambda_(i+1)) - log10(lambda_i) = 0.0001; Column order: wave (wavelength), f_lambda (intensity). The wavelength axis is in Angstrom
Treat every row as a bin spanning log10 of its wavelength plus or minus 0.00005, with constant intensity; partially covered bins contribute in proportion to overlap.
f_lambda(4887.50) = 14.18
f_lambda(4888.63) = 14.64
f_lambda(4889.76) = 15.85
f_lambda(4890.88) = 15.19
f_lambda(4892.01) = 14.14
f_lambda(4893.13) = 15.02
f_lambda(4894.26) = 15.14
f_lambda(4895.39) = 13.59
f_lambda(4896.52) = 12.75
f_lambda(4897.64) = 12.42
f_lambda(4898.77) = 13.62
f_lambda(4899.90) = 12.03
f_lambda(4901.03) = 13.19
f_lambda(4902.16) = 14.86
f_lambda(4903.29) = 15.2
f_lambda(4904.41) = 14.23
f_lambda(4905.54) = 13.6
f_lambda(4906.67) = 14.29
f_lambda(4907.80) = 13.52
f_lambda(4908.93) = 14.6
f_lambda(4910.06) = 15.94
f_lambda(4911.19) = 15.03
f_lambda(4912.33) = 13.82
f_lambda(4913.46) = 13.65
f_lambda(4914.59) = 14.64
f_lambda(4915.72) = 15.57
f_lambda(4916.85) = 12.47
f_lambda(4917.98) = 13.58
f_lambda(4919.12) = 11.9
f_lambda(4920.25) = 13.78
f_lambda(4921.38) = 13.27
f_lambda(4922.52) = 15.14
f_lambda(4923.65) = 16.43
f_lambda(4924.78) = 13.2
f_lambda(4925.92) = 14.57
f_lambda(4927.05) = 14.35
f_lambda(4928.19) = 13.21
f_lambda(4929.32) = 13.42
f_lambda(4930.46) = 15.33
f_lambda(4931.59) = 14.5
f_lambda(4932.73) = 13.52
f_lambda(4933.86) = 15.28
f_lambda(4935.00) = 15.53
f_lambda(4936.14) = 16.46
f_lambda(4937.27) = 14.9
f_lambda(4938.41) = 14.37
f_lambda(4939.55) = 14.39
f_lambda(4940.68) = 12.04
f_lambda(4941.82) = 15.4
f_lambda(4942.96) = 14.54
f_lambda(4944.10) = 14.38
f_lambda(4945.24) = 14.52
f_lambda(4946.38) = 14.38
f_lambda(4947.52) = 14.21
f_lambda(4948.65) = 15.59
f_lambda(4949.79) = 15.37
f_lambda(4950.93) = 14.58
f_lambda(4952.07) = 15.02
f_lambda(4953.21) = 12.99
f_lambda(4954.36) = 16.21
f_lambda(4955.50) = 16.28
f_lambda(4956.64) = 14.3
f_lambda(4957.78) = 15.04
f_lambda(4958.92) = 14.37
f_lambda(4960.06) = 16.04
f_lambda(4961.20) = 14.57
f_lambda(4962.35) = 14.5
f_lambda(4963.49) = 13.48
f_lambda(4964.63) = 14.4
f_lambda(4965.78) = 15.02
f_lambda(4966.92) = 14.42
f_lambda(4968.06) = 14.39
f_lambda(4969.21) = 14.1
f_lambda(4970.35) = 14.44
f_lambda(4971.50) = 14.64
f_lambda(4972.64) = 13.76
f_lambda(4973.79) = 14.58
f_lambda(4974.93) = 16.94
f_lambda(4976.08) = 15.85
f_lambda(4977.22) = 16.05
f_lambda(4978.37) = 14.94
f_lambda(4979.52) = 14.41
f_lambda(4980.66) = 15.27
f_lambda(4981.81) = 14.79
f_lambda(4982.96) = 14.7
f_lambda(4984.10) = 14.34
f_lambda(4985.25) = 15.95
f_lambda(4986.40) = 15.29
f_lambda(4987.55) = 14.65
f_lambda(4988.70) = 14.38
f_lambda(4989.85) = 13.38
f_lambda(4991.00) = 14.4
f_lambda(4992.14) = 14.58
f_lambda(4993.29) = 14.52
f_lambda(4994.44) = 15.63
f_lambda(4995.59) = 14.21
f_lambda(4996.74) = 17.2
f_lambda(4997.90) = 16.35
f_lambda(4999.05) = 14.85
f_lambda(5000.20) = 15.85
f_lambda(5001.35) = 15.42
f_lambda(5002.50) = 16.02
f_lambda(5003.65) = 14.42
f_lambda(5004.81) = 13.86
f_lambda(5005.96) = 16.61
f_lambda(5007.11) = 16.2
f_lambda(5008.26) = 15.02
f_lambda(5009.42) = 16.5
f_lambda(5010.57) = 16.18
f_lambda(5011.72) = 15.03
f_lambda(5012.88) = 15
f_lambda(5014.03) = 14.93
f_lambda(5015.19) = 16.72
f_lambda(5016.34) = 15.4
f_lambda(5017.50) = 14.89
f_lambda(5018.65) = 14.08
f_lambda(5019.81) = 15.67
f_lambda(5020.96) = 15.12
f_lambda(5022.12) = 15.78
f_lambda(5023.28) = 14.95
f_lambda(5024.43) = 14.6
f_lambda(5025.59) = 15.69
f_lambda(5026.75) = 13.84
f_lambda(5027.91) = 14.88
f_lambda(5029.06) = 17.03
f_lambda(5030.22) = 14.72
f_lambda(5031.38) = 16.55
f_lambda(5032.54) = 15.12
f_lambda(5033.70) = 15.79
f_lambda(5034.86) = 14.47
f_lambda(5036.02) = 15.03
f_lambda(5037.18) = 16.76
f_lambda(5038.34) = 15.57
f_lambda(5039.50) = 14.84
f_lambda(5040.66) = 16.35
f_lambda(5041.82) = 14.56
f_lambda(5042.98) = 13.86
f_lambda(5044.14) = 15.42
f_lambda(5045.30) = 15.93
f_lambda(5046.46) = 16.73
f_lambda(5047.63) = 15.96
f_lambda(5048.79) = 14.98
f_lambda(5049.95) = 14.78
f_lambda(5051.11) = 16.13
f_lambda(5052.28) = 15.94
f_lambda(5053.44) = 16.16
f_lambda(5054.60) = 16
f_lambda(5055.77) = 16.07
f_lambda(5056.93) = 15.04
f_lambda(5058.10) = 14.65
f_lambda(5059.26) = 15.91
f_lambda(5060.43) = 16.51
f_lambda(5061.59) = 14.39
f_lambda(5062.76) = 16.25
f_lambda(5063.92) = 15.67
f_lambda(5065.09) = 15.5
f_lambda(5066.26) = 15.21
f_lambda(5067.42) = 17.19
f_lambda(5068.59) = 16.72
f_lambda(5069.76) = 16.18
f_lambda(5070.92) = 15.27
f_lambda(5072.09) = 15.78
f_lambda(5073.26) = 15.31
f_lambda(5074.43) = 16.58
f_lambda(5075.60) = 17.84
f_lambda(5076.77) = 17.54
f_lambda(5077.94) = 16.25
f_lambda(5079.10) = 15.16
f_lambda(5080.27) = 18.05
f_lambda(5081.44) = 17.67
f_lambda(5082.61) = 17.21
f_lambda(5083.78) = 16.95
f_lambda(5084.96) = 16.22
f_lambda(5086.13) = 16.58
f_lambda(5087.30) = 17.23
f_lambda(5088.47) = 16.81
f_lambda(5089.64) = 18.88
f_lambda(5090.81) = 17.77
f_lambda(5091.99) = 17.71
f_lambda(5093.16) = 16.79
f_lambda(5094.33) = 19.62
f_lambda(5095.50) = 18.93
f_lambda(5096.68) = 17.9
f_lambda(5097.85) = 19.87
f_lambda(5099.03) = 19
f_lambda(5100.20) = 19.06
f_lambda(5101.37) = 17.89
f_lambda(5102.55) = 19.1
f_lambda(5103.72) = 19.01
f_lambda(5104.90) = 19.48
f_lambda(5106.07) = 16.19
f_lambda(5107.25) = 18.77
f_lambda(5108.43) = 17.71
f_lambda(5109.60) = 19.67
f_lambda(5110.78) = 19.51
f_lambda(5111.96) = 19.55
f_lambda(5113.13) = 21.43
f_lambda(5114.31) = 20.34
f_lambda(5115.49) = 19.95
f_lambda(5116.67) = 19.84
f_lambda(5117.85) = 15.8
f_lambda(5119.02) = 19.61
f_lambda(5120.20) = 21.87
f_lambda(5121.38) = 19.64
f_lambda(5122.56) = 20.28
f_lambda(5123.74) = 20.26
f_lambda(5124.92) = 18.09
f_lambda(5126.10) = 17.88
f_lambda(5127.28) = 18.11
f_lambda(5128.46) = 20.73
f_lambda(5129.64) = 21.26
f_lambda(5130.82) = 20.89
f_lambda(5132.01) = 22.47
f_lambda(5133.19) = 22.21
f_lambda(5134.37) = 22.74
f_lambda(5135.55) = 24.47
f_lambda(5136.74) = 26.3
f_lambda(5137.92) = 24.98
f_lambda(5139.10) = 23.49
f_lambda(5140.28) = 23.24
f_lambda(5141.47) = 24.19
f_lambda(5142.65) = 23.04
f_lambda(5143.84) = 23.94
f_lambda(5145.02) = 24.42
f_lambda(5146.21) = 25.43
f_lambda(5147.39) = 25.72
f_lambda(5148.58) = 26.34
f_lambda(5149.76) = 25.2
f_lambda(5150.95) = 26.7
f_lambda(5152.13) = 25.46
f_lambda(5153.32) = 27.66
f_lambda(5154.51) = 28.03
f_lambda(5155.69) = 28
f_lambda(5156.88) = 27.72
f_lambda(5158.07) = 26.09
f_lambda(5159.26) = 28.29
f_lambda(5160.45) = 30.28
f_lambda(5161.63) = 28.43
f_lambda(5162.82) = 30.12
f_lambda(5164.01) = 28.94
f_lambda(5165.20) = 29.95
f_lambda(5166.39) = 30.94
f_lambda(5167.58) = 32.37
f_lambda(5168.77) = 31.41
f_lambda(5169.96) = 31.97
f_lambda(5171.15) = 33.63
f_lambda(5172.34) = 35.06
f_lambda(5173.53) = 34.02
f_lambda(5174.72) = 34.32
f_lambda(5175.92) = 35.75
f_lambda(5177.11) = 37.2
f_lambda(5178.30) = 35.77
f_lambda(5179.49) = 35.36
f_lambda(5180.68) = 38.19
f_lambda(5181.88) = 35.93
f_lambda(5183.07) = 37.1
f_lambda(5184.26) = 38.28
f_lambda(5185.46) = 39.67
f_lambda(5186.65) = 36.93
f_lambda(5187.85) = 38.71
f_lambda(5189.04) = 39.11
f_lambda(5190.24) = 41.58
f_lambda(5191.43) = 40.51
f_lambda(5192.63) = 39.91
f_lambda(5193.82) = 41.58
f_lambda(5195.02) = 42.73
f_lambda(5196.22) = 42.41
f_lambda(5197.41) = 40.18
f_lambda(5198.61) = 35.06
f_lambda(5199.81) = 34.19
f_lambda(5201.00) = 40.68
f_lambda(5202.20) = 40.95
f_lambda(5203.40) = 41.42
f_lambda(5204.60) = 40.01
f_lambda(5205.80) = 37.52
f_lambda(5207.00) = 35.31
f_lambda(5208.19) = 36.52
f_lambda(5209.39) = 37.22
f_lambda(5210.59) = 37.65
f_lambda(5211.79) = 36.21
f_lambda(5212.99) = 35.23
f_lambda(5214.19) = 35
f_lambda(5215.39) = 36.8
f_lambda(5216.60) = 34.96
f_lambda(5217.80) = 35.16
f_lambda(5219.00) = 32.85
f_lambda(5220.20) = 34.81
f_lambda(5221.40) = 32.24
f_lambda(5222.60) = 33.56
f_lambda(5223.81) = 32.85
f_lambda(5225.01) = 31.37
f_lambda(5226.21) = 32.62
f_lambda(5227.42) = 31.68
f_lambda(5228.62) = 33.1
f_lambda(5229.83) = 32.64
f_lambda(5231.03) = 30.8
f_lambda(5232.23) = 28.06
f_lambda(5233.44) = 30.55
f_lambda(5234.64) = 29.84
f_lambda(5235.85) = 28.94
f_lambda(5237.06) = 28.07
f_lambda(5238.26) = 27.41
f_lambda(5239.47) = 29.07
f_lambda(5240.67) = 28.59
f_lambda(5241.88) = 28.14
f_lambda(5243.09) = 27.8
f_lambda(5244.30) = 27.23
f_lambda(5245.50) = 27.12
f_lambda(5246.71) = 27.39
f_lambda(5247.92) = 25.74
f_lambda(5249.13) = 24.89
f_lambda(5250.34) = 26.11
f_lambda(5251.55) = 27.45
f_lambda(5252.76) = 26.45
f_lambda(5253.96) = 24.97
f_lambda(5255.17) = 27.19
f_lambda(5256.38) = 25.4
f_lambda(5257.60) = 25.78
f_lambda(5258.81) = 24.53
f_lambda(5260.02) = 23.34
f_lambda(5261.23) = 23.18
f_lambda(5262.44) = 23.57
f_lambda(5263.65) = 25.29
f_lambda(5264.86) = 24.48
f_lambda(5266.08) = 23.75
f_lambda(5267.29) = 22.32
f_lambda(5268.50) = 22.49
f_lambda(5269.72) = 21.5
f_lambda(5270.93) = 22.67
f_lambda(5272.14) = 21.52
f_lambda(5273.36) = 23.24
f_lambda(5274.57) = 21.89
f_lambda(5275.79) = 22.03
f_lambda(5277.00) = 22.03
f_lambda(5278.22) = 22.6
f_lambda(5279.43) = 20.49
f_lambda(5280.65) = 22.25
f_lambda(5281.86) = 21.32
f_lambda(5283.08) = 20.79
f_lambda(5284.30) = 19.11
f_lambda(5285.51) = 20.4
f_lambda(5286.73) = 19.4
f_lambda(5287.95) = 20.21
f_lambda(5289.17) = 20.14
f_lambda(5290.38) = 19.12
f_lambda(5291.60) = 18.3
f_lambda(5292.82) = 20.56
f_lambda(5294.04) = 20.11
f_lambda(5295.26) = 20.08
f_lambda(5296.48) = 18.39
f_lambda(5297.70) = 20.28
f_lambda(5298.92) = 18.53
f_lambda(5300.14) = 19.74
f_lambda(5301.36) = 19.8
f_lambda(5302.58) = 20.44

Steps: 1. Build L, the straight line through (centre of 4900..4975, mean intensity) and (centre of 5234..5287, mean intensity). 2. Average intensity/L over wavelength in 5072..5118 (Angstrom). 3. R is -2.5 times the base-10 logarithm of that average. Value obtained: 0.08 mag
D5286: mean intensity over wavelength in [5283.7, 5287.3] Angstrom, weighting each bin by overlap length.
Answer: 19.7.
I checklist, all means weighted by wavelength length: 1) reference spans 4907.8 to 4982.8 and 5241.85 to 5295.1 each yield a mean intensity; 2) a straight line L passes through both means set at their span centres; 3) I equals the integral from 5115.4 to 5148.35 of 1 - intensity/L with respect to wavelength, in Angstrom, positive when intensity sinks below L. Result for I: -3.9 Angstrom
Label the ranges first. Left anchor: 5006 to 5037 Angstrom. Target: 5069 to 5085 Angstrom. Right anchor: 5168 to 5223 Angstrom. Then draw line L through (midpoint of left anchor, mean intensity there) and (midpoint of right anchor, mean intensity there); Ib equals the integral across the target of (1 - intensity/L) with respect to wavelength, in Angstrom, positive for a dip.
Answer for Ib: 4.1 Angstrom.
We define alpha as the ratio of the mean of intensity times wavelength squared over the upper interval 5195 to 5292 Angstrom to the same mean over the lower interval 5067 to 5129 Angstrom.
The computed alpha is 1.7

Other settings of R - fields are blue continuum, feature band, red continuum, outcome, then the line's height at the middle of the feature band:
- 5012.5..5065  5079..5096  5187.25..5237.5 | 0.21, 21.1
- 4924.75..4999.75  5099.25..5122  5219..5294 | 0.06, 20.2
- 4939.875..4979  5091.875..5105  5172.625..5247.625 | 0.35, 25.9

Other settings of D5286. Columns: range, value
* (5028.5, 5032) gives 16.1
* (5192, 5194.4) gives 40.8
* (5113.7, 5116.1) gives 20.1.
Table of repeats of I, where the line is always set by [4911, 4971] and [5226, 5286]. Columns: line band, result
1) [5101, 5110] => 0.8 Angstrom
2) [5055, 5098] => 5.7 Angstrom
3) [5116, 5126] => 0.7 Angstrom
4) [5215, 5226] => -4.3 Angstrom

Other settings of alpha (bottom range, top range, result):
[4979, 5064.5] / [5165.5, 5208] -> 2.59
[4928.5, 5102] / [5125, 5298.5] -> 1.99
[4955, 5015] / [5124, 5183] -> 1.97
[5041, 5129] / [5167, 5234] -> 2.16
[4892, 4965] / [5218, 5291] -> 2.05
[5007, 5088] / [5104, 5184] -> 1.70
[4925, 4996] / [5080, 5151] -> 1.47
